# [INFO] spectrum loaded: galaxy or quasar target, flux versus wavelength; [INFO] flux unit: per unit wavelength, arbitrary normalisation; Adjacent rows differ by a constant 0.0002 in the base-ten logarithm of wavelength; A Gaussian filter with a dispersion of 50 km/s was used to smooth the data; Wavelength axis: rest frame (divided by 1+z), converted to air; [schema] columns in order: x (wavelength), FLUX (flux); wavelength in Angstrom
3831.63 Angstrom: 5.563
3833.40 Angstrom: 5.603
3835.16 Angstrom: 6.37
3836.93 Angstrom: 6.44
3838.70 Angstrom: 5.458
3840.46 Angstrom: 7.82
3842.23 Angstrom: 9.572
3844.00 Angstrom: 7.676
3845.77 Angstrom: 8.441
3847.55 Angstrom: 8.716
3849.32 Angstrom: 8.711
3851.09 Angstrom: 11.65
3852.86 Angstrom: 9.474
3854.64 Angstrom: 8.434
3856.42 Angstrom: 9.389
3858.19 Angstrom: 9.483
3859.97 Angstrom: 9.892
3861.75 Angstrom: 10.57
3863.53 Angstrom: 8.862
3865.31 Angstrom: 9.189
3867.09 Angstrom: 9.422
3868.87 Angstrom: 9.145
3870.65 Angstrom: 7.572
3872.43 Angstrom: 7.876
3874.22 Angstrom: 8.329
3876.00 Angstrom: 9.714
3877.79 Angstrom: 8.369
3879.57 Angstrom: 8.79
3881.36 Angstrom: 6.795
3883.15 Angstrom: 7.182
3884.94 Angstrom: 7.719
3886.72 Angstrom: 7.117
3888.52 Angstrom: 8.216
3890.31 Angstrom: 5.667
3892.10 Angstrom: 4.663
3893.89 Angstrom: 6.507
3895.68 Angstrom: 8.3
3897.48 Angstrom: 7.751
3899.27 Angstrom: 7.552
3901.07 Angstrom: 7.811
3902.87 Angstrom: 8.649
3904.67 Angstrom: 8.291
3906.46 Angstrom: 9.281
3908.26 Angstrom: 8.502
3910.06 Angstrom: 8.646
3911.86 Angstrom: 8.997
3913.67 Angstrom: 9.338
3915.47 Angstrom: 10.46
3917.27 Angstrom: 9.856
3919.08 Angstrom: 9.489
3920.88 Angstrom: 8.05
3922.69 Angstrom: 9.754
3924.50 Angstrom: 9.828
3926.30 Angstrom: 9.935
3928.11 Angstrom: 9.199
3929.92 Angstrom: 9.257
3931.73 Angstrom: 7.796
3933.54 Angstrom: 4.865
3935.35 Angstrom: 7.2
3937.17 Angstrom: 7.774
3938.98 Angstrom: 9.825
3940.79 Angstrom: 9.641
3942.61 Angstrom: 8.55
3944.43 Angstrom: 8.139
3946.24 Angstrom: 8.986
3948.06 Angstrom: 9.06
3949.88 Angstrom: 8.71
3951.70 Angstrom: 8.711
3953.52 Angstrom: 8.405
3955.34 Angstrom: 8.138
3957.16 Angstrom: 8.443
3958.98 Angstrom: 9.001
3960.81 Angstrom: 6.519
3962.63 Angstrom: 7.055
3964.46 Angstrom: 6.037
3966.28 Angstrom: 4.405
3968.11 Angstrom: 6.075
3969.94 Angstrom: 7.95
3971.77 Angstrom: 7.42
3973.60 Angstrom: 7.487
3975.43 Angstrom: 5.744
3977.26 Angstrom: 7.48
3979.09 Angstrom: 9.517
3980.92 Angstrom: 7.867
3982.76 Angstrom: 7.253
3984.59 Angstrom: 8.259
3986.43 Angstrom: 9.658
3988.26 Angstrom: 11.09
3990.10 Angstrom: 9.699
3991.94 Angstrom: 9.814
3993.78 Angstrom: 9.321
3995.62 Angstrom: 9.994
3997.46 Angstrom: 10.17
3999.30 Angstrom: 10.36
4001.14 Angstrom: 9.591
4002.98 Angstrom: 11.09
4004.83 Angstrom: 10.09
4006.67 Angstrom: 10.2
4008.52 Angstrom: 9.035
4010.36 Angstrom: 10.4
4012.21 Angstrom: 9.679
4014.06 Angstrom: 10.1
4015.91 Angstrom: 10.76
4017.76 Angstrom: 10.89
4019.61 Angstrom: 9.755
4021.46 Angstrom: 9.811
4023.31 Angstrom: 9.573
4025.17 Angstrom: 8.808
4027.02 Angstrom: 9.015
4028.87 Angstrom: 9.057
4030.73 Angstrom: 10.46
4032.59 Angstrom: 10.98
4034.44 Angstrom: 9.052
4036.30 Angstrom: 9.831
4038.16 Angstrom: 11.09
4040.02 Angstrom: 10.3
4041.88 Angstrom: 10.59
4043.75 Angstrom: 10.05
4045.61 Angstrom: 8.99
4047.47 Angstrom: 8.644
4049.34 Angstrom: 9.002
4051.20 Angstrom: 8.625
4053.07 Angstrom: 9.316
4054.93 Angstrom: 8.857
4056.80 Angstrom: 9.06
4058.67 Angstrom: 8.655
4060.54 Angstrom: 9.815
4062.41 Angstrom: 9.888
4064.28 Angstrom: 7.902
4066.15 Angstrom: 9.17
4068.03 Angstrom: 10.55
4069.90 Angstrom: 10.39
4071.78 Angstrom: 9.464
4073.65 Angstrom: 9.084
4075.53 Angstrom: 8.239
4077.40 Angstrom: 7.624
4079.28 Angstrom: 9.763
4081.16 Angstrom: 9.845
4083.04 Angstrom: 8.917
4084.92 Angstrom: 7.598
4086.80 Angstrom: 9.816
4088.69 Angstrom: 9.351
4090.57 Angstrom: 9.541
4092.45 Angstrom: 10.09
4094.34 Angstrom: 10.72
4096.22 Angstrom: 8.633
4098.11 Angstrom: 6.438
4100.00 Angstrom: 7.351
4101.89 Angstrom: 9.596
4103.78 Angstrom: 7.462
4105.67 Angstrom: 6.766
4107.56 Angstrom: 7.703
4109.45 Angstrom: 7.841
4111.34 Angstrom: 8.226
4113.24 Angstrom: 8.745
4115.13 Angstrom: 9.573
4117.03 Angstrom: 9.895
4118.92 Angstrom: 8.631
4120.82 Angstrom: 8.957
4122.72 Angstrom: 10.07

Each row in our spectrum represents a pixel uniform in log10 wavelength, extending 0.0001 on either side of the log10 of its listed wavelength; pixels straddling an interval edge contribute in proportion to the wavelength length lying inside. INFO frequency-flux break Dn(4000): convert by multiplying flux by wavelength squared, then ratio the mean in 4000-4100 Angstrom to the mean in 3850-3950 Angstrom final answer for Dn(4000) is 1.2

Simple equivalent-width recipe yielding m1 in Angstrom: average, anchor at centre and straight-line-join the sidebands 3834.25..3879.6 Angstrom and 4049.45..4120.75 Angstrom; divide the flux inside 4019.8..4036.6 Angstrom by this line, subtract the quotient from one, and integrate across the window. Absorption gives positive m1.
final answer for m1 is -1.48 Angstrom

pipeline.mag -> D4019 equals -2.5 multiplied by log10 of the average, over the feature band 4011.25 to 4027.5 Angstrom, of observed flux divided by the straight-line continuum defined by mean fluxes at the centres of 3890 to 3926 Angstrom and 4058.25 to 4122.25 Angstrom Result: -0.13 mag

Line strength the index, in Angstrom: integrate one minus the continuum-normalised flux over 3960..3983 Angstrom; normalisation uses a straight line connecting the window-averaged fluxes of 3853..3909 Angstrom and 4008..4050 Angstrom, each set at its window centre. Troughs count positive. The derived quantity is 5.6 Angstrom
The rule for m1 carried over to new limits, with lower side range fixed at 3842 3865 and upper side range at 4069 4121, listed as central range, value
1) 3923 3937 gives 1.2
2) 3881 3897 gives 4.0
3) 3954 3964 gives 1.4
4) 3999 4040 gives -4.8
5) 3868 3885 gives 2.0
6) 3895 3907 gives 1.3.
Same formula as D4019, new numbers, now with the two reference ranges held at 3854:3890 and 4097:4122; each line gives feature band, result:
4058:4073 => -0.14 mag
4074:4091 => -0.08 mag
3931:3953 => 0.02 mag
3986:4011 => -0.19 mag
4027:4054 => -0.16 mag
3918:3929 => -0.11 mag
